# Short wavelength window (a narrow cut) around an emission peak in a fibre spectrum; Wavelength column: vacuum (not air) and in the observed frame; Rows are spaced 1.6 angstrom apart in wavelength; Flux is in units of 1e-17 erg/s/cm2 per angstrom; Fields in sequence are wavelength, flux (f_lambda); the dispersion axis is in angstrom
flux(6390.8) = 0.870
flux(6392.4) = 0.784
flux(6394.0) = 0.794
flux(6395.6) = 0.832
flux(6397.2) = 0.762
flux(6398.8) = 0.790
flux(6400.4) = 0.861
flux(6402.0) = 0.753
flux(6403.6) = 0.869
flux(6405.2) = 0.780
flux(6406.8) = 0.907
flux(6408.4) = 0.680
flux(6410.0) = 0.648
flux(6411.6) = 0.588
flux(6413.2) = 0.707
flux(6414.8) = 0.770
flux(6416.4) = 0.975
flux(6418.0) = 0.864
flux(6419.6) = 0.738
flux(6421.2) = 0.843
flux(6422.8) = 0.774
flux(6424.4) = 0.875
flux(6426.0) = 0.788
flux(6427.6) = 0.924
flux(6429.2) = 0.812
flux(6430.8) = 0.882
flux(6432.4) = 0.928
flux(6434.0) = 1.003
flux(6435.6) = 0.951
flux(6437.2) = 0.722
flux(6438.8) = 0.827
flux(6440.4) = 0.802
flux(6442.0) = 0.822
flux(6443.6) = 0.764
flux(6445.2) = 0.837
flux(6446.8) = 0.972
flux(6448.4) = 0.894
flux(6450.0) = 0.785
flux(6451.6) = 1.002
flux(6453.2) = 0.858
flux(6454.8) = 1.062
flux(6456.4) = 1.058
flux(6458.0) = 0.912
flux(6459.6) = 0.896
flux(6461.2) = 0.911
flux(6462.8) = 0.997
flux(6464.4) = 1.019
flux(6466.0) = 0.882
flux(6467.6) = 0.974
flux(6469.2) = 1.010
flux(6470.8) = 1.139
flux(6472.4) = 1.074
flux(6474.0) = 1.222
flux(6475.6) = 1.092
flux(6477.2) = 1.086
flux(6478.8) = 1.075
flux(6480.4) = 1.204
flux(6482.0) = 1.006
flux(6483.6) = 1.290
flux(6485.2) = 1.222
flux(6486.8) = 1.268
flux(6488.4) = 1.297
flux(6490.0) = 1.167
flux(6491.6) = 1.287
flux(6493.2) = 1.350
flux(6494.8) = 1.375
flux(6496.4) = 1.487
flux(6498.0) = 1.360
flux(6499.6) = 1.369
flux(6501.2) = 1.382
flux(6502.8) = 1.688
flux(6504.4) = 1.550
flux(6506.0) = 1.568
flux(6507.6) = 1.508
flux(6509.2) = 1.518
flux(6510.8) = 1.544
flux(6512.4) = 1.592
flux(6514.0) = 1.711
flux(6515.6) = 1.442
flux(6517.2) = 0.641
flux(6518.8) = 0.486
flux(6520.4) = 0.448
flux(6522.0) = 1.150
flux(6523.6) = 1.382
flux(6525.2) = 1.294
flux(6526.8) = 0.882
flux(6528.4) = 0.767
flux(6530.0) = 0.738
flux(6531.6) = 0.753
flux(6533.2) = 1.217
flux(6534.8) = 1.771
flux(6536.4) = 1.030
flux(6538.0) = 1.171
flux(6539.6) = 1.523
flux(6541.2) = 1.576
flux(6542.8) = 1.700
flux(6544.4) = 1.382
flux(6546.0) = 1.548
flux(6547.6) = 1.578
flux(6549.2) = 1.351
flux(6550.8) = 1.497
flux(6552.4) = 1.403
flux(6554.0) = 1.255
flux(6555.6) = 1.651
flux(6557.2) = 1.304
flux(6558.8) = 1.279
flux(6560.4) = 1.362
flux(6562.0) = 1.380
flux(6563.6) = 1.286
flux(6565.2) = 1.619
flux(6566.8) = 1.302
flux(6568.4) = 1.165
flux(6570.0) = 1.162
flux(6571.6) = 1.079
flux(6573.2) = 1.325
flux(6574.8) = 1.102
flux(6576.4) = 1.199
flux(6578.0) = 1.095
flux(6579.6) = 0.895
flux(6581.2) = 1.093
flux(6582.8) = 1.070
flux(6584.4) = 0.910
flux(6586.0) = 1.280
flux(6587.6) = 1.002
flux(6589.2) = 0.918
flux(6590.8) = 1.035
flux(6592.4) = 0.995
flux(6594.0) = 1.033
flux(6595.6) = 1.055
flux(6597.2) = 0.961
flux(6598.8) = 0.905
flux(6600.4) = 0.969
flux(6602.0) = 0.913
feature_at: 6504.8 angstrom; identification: C IV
